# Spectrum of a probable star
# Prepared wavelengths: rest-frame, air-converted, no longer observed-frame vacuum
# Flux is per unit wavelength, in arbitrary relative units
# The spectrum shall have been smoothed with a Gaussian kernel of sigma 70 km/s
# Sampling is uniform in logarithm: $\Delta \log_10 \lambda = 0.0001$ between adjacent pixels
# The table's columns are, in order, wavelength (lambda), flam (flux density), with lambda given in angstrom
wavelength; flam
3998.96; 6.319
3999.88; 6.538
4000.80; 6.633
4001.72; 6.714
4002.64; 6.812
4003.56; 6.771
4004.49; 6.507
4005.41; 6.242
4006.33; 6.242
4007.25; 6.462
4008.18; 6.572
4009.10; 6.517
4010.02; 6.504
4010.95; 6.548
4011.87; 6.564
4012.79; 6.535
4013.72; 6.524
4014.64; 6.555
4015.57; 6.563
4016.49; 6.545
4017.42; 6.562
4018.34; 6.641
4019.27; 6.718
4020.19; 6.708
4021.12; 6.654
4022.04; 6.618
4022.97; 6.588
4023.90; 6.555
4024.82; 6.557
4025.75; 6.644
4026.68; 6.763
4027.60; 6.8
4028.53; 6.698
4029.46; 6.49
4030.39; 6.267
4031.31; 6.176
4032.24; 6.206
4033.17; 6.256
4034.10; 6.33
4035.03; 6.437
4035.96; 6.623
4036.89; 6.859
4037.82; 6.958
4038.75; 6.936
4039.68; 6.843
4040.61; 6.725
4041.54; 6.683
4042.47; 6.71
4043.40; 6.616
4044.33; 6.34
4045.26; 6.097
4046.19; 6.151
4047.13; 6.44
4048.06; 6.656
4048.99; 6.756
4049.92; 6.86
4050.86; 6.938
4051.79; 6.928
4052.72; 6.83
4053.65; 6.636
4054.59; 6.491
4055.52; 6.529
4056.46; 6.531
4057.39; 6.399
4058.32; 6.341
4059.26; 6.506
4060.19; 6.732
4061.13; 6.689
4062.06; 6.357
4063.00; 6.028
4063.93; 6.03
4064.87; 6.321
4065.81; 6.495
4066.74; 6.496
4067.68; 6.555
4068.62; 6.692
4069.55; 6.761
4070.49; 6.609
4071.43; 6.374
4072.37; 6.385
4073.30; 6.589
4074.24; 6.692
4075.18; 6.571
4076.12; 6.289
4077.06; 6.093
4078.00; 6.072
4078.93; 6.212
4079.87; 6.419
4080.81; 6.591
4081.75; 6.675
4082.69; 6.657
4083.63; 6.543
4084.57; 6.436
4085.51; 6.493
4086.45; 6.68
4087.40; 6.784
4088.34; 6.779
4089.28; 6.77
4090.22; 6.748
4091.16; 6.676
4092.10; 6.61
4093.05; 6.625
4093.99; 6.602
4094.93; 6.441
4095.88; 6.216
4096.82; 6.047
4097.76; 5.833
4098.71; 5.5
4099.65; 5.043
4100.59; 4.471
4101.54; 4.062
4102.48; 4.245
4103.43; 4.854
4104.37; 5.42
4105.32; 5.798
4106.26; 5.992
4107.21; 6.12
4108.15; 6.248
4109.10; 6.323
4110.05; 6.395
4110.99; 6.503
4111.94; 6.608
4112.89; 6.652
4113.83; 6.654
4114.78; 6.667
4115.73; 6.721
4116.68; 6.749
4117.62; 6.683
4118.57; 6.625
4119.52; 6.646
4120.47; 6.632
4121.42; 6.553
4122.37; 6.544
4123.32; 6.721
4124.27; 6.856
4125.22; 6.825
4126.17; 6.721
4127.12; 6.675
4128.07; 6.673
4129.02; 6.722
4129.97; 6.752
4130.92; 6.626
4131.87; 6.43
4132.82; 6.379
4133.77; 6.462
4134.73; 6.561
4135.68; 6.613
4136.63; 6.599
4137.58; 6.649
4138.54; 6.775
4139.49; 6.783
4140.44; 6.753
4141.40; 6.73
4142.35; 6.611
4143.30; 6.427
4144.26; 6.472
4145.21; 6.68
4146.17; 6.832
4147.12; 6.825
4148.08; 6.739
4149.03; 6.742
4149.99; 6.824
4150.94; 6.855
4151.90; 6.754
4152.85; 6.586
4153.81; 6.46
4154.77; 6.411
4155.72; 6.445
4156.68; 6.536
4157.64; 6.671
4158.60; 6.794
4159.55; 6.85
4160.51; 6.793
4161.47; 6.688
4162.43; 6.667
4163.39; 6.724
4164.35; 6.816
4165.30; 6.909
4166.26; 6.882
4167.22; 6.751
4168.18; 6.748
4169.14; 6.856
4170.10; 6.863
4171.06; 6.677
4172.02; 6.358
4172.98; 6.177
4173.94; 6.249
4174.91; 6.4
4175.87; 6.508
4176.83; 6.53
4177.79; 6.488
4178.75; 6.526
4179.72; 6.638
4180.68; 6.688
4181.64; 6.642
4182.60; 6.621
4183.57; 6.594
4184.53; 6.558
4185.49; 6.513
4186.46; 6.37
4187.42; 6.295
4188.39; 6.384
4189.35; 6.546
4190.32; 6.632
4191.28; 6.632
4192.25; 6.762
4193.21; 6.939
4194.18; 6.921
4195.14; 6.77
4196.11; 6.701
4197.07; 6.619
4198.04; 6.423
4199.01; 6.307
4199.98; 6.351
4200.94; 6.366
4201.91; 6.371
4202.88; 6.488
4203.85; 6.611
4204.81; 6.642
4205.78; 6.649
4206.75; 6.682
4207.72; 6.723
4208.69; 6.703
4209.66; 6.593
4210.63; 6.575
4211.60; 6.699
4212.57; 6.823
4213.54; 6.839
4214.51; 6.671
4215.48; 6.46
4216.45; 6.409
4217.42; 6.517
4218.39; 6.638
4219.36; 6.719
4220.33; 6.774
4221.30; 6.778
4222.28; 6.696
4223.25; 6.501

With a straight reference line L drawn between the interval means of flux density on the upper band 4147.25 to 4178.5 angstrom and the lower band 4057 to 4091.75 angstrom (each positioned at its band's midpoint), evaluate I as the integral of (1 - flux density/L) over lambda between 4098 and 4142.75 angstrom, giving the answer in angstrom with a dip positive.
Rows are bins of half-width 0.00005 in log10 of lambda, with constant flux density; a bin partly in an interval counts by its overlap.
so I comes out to 1.8 angstrom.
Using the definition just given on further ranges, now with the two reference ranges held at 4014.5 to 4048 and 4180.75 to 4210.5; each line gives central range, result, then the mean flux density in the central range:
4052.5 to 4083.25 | 0.5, 6.47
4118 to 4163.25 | -0.6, 6.66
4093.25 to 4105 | 2.0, 5.43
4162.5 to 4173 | -0.2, 6.73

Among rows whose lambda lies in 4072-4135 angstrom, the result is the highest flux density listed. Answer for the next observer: 6.856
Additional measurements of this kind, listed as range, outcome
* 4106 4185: 6.909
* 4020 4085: 6.958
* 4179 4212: 6.939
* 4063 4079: 6.761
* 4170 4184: 6.863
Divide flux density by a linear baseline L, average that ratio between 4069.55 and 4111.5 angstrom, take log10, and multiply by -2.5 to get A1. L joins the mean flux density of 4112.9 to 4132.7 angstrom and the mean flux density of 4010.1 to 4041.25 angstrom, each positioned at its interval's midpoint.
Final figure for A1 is 0.08 mag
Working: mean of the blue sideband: 6.59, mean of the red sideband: 6.67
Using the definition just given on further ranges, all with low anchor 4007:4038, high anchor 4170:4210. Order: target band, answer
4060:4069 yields 0.02 mag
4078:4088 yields 0.00 mag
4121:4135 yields -0.01 mag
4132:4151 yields -0.02 mag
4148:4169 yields -0.03 mag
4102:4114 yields 0.10 mag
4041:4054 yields -0.01 mag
